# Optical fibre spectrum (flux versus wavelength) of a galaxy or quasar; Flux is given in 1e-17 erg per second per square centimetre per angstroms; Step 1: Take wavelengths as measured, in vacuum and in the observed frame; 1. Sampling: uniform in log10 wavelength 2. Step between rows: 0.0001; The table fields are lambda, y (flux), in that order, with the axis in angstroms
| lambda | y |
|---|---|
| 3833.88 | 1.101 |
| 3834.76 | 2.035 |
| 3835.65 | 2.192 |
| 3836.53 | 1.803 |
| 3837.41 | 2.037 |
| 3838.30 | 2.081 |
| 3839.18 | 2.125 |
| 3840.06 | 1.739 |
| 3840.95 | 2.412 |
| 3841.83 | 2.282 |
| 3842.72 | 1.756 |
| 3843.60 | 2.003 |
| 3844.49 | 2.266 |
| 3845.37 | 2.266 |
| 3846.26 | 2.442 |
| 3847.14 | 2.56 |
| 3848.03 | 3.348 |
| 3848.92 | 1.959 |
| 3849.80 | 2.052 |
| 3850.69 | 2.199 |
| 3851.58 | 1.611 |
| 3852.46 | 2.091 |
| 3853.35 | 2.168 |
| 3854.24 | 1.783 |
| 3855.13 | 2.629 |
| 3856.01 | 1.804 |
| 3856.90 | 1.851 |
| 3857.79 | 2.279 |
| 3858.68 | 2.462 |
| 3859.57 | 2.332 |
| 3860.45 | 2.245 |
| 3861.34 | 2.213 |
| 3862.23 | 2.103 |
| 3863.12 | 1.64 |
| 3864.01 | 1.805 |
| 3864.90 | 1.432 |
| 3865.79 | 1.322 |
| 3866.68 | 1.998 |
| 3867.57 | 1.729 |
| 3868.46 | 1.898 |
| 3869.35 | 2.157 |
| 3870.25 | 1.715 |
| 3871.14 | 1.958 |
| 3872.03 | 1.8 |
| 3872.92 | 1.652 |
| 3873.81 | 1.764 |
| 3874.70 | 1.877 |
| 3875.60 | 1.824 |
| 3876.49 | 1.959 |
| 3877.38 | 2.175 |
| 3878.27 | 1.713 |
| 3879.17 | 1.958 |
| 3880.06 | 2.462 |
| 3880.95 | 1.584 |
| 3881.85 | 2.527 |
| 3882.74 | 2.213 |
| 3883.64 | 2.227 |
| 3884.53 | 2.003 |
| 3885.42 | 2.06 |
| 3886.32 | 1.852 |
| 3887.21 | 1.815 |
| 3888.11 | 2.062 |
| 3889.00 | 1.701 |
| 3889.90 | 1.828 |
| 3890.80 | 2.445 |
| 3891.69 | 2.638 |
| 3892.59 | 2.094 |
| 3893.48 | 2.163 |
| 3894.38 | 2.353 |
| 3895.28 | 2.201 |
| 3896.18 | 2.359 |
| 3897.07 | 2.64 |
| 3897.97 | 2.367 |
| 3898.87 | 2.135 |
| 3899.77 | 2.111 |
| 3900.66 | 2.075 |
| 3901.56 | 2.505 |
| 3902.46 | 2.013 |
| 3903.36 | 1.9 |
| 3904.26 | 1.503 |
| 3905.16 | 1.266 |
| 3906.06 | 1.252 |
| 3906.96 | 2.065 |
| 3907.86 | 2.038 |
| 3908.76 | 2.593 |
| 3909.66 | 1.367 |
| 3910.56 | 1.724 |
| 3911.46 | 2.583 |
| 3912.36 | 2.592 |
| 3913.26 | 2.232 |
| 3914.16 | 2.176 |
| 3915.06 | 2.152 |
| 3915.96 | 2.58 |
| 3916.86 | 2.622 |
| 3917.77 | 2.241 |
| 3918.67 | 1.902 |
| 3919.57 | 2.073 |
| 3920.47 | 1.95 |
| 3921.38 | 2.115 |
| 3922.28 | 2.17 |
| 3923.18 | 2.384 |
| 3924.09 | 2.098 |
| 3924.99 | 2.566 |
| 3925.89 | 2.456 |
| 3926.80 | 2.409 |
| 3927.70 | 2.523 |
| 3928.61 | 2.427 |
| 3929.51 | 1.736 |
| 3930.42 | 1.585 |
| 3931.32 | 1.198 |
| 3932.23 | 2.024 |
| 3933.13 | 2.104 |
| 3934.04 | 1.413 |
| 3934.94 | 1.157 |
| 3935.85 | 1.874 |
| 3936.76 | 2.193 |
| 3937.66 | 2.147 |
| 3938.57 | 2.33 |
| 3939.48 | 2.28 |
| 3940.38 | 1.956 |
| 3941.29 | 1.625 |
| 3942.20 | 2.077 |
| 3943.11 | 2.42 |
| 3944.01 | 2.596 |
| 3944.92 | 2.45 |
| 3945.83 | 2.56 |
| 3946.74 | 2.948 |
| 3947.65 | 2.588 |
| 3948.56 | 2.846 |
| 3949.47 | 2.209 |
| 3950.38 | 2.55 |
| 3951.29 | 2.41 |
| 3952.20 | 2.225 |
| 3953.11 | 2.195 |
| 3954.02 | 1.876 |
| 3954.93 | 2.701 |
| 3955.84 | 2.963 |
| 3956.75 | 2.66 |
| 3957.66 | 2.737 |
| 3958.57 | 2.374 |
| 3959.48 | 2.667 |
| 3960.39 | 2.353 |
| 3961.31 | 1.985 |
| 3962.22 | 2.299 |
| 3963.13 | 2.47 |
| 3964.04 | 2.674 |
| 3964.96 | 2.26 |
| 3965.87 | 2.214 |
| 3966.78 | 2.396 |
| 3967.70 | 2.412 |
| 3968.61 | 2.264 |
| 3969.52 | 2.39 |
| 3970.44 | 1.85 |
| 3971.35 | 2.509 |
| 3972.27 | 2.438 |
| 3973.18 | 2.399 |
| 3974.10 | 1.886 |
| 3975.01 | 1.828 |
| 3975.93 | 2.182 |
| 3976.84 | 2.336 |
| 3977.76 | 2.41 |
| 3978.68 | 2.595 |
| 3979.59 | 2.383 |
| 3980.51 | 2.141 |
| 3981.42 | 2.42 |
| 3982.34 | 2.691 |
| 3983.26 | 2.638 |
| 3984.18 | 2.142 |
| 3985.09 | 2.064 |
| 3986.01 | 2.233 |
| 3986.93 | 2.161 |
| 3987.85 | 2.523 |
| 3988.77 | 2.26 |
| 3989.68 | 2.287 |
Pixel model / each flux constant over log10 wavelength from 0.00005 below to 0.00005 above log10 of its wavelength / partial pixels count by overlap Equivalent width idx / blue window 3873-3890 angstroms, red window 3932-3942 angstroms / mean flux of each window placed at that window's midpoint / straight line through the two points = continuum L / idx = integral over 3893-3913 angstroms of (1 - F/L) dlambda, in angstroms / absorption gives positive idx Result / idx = -1.3 angstroms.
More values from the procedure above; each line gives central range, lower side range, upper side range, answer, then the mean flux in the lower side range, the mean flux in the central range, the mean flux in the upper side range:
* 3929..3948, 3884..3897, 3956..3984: 1.81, 2.13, 2.06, 2.37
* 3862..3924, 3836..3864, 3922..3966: 4.63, 2.14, 2.04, 2.27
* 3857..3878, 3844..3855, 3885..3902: 2.75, 2.24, 1.92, 2.18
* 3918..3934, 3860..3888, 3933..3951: 0.48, 1.93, 2.09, 2.22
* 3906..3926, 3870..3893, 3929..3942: -3.05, 2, 2.18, 1.84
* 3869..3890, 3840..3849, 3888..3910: 1.95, 2.31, 1.95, 2.07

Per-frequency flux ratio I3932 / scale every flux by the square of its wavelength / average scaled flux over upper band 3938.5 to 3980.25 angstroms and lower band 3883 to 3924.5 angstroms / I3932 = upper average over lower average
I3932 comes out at 1.15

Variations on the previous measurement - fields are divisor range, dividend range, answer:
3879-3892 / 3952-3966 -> 1.20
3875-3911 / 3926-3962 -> 1.13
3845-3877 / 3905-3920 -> 1.07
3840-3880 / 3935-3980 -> 1.21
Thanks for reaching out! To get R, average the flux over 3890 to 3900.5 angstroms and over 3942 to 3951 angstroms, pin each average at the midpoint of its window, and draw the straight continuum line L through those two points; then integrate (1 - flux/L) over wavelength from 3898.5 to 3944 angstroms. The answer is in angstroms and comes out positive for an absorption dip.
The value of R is 6.64 angstroms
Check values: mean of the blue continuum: 2.3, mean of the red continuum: 2.53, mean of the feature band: 2.06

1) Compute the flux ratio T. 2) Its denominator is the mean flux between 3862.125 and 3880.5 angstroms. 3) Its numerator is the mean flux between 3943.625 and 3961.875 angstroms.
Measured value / 1.35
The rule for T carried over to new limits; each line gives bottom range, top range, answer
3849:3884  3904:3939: 1.04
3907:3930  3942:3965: 1.11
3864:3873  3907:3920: 1.24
